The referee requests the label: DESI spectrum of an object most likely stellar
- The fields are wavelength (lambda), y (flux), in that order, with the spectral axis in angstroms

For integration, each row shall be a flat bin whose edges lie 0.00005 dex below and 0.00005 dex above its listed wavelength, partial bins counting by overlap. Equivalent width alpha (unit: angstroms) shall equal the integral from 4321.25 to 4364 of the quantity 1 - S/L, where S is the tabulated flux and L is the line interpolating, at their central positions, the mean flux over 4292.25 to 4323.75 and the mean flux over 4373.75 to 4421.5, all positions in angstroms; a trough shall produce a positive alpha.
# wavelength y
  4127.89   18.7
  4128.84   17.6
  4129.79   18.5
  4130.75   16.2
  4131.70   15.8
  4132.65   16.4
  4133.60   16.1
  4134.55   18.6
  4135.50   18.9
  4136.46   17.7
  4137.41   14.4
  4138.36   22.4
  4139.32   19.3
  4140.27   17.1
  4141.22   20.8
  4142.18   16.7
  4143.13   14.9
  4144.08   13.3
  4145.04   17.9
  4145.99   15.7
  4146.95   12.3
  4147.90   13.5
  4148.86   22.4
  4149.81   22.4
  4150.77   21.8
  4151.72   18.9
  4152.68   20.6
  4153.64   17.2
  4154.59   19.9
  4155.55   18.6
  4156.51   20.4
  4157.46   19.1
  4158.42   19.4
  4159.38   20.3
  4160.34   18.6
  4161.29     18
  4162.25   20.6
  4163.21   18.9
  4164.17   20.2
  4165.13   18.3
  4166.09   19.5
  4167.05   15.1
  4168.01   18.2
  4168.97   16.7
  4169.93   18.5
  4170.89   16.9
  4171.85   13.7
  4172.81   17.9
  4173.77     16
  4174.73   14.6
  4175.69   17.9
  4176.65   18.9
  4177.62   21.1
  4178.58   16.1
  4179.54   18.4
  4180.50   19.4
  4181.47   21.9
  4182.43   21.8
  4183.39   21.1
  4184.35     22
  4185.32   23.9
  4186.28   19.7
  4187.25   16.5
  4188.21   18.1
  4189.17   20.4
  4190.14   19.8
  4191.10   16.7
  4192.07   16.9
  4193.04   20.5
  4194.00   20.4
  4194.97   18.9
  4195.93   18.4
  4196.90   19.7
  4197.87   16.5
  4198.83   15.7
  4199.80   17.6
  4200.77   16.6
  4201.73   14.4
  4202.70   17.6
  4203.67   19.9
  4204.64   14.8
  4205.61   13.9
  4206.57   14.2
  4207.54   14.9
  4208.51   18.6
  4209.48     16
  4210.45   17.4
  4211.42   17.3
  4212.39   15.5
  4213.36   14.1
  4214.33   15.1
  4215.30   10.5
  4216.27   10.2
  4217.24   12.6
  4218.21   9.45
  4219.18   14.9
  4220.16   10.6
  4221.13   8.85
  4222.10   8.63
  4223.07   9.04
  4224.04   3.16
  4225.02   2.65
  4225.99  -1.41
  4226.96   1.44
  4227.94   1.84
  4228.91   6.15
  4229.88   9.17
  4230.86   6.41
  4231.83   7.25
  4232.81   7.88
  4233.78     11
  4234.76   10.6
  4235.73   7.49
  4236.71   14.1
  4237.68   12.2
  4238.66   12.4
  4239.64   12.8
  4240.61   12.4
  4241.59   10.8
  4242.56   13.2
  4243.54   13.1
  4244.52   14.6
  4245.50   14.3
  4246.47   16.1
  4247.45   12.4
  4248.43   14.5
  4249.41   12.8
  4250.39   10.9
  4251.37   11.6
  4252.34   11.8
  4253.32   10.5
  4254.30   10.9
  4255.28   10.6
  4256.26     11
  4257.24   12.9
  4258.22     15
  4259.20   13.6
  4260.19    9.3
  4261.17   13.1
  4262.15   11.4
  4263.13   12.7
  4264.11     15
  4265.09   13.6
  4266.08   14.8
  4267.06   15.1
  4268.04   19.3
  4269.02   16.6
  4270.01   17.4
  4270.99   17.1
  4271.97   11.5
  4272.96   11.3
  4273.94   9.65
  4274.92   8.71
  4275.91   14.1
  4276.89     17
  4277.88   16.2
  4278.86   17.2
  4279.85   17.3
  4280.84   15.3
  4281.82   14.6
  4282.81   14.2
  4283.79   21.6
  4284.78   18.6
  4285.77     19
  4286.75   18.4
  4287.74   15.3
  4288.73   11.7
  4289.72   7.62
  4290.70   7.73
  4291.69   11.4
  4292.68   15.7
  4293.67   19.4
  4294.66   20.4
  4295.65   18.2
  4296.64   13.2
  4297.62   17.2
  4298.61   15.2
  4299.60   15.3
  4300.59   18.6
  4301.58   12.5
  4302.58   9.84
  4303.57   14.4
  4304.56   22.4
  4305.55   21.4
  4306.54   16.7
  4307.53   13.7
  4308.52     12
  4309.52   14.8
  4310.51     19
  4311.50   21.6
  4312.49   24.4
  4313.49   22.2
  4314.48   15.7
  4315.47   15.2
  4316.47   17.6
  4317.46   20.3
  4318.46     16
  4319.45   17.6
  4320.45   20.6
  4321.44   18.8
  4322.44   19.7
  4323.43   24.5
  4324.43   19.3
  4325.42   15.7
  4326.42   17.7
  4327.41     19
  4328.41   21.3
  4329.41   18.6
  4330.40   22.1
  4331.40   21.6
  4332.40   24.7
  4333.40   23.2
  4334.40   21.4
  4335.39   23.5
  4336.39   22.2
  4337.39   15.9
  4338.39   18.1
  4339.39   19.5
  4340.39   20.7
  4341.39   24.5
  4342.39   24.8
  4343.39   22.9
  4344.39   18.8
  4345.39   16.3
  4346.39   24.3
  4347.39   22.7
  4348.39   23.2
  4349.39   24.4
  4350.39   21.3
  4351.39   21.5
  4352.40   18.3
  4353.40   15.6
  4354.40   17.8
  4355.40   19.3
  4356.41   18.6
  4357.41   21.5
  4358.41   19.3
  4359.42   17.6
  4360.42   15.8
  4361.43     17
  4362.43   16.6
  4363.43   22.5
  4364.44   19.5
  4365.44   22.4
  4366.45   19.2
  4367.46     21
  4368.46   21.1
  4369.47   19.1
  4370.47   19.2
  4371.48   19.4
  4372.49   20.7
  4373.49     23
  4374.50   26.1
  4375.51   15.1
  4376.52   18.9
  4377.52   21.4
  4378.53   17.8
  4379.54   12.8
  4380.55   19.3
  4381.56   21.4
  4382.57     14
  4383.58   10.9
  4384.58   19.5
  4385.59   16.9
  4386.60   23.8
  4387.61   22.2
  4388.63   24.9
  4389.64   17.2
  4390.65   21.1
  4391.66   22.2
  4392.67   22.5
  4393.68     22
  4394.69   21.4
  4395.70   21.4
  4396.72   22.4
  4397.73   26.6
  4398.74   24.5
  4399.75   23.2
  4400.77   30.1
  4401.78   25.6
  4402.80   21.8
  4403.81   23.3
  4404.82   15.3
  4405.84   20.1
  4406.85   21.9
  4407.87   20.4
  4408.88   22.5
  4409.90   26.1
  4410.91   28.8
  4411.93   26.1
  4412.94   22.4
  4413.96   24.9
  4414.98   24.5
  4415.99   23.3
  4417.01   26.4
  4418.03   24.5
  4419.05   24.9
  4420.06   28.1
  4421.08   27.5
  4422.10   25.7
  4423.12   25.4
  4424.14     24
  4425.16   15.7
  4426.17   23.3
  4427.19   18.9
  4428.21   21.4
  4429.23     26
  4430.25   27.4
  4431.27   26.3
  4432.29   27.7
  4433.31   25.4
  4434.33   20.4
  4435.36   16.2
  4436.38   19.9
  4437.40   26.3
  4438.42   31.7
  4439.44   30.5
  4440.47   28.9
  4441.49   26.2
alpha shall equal -2.2 angstroms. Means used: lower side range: 17.6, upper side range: 22.1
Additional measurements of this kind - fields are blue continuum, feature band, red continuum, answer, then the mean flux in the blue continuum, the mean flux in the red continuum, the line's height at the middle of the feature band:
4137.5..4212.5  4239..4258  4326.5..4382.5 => 6.47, 18.1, 20.2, 19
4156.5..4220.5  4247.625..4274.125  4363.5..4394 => 7.52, 17.4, 19.8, 18.3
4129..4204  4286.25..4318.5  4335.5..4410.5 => 5.85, 18.3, 20.6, 19.8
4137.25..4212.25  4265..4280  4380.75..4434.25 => 4.00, 18.1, 22.9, 20.2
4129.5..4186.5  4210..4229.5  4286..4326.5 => 9.19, 18.4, 16.8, 17.7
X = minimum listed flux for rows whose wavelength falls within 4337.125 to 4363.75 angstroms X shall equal 15.6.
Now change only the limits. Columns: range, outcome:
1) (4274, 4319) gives 7.62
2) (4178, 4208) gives 13.9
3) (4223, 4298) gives -1.41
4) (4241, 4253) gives 10.8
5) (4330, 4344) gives 15.9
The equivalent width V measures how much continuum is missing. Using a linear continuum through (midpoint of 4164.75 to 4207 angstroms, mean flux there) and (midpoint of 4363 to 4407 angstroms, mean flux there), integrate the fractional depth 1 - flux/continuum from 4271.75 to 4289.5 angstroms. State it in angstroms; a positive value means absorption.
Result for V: 4.0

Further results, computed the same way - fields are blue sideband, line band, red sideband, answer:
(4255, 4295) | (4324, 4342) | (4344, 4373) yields -2.3 angstroms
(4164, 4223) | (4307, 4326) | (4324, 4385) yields 0.8 angstroms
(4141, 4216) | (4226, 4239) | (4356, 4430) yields 7.5 angstroms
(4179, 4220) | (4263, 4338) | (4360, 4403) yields 8.1 angstroms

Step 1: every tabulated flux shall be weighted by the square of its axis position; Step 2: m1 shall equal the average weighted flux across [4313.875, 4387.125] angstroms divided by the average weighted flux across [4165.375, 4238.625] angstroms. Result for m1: 1.4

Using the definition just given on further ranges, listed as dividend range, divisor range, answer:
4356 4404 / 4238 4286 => 1.56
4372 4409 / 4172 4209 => 1.26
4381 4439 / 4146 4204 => 1.38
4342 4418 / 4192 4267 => 1.80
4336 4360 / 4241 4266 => 1.68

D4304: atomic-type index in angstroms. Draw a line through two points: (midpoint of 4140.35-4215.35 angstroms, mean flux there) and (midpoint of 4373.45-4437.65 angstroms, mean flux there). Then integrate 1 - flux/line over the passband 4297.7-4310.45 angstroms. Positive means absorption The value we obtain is 2.9 angstroms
